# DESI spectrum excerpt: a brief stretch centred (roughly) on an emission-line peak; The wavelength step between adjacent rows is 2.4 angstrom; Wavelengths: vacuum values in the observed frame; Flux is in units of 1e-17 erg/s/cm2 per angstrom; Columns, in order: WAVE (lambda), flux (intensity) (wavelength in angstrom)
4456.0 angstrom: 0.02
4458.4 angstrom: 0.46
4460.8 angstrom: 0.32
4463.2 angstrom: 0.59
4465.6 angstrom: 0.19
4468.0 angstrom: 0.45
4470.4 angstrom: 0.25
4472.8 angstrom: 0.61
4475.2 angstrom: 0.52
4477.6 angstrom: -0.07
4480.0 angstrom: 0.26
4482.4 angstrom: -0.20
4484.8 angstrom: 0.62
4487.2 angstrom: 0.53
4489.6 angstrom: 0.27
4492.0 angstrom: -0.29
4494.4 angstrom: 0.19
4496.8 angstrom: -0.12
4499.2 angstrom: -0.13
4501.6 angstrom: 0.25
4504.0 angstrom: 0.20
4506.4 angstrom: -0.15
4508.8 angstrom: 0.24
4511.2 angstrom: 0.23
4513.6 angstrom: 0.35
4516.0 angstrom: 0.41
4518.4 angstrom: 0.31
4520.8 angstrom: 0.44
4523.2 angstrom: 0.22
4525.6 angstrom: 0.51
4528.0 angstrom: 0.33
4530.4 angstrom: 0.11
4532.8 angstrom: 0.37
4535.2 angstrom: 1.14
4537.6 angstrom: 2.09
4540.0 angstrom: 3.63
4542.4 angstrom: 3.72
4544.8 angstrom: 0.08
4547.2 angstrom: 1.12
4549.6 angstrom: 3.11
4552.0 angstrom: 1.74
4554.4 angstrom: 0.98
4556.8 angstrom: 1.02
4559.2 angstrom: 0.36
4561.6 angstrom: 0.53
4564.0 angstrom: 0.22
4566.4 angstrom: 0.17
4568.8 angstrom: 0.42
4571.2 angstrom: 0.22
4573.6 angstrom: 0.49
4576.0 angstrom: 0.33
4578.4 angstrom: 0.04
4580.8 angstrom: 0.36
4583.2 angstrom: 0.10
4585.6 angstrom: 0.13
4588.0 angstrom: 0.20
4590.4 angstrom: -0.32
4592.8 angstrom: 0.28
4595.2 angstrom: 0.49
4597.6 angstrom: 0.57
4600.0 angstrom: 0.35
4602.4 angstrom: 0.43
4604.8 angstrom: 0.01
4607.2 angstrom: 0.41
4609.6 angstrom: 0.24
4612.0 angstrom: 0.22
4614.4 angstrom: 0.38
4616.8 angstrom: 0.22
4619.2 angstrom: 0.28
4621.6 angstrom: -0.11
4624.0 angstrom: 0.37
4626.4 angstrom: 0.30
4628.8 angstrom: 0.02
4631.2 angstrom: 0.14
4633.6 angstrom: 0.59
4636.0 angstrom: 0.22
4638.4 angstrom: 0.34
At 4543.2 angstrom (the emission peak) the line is Lyman alpha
